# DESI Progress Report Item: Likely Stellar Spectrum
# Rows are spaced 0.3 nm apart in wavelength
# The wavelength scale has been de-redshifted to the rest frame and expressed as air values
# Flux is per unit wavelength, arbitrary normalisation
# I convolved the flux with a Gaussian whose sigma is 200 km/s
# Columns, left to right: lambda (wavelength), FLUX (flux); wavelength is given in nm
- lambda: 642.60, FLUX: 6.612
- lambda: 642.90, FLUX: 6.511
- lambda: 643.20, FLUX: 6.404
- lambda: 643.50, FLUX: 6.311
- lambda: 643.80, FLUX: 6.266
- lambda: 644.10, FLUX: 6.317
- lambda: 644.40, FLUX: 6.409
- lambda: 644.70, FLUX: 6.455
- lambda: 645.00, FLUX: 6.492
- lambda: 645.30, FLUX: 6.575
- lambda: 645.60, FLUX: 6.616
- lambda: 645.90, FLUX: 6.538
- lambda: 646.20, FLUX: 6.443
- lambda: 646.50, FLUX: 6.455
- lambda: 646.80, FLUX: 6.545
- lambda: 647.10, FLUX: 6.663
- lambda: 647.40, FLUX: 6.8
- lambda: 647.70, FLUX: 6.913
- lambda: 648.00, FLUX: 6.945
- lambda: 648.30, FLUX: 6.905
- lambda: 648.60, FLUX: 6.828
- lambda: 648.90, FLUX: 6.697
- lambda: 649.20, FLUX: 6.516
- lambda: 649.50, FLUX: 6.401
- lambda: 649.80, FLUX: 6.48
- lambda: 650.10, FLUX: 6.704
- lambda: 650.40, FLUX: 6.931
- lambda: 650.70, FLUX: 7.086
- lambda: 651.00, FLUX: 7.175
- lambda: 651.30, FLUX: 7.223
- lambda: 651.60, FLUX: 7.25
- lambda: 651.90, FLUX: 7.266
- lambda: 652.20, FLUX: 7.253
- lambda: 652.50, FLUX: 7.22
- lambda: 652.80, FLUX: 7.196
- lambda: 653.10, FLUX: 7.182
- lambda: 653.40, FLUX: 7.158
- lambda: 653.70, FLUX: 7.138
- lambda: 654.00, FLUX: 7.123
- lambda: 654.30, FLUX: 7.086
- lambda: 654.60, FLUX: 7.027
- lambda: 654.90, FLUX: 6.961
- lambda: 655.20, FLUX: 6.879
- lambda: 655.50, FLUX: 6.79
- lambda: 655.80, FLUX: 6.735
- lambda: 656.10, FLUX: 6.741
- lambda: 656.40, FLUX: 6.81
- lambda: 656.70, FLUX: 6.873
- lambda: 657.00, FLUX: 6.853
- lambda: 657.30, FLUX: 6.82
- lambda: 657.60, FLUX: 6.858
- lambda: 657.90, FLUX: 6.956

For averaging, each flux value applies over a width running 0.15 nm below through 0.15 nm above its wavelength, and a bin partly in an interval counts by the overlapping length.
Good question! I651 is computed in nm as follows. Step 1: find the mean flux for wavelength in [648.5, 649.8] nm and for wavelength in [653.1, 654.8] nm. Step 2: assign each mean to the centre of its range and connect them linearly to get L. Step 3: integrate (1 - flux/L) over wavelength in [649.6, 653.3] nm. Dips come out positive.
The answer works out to -0.13 nm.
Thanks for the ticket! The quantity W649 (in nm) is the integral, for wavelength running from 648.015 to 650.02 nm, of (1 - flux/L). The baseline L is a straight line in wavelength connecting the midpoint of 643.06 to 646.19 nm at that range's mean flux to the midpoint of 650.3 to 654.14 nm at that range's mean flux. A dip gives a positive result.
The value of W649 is 0.06 nm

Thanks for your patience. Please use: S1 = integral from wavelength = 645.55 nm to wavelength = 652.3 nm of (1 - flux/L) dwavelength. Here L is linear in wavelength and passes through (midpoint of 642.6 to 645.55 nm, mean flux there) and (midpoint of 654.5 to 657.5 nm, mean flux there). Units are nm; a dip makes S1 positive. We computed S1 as -0.21 nm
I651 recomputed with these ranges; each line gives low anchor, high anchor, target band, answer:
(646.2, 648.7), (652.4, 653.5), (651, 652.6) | -0.03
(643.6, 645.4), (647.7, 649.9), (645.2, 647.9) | -0.03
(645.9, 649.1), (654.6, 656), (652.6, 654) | -0.07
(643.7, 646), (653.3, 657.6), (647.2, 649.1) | -0.07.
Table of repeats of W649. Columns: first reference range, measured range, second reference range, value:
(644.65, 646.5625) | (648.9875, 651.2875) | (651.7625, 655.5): 0.02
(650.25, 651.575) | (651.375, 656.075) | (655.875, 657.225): -0.07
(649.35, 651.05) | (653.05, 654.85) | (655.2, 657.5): -0.08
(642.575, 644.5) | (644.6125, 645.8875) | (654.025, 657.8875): -0.02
